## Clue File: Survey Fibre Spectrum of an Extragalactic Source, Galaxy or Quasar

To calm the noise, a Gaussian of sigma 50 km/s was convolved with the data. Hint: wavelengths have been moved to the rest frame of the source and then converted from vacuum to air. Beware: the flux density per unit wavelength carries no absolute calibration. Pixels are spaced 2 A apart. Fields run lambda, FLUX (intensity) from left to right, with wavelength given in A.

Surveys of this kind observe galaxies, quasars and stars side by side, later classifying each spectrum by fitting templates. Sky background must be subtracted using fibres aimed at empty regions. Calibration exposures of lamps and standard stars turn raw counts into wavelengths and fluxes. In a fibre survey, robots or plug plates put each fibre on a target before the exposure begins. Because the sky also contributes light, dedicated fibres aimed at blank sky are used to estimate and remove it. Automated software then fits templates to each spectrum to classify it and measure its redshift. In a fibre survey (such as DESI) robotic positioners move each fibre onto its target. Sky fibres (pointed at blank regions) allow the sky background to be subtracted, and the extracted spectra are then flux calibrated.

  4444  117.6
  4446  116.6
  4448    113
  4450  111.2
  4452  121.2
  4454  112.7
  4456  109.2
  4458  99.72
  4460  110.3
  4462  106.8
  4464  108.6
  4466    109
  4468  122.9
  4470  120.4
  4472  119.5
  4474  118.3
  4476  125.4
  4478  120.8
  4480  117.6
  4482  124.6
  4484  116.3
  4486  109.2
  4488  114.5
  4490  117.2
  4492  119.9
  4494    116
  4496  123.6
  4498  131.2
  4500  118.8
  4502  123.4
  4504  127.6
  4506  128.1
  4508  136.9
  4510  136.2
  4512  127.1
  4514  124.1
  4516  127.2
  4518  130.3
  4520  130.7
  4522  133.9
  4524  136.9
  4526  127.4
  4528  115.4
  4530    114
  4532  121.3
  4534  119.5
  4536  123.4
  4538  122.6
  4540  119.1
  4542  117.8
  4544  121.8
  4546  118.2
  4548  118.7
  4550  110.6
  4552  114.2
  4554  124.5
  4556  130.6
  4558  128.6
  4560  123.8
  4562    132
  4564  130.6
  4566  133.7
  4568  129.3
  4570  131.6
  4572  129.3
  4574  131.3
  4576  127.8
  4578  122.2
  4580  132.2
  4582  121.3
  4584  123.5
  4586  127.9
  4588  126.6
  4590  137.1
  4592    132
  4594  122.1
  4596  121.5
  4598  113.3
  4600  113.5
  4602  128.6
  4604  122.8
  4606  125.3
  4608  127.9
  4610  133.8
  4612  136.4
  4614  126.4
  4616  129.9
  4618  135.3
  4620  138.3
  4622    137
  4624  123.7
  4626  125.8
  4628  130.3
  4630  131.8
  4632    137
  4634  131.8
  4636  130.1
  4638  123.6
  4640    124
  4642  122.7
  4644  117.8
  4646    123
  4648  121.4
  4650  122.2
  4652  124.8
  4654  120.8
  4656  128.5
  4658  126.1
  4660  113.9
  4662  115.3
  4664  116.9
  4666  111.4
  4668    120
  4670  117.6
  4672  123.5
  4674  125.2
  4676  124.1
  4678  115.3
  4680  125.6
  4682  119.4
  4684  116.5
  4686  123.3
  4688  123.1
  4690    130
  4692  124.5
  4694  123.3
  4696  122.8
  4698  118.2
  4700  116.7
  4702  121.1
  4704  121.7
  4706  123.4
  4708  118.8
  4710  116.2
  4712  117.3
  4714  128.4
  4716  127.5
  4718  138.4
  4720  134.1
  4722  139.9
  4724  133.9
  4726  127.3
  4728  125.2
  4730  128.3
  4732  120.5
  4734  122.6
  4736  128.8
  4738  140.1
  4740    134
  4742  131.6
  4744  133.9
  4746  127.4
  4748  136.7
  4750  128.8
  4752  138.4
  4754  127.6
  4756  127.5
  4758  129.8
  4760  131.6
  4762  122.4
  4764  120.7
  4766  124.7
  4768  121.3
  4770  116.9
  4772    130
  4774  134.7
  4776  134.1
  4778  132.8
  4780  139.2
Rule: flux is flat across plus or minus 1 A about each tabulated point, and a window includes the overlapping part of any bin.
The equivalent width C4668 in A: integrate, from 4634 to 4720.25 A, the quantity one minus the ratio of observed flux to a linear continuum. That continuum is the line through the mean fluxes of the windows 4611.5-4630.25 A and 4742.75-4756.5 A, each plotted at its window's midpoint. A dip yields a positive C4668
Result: 6.01 A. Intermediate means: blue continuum 131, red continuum 132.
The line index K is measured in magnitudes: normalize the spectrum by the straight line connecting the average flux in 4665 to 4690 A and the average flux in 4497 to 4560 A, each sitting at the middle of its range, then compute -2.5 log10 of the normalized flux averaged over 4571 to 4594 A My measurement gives -0.04 mag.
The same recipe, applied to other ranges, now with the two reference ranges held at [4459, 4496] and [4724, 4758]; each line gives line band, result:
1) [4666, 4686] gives 0.055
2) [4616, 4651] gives -0.030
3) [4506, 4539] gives -0.069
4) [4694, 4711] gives 0.070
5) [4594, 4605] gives 0.024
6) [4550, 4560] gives -0.021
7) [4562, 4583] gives -0.066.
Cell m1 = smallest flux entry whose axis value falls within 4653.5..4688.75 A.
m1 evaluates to 111.4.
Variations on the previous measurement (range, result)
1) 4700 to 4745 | 116.2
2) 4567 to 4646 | 113.3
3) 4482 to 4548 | 109.2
